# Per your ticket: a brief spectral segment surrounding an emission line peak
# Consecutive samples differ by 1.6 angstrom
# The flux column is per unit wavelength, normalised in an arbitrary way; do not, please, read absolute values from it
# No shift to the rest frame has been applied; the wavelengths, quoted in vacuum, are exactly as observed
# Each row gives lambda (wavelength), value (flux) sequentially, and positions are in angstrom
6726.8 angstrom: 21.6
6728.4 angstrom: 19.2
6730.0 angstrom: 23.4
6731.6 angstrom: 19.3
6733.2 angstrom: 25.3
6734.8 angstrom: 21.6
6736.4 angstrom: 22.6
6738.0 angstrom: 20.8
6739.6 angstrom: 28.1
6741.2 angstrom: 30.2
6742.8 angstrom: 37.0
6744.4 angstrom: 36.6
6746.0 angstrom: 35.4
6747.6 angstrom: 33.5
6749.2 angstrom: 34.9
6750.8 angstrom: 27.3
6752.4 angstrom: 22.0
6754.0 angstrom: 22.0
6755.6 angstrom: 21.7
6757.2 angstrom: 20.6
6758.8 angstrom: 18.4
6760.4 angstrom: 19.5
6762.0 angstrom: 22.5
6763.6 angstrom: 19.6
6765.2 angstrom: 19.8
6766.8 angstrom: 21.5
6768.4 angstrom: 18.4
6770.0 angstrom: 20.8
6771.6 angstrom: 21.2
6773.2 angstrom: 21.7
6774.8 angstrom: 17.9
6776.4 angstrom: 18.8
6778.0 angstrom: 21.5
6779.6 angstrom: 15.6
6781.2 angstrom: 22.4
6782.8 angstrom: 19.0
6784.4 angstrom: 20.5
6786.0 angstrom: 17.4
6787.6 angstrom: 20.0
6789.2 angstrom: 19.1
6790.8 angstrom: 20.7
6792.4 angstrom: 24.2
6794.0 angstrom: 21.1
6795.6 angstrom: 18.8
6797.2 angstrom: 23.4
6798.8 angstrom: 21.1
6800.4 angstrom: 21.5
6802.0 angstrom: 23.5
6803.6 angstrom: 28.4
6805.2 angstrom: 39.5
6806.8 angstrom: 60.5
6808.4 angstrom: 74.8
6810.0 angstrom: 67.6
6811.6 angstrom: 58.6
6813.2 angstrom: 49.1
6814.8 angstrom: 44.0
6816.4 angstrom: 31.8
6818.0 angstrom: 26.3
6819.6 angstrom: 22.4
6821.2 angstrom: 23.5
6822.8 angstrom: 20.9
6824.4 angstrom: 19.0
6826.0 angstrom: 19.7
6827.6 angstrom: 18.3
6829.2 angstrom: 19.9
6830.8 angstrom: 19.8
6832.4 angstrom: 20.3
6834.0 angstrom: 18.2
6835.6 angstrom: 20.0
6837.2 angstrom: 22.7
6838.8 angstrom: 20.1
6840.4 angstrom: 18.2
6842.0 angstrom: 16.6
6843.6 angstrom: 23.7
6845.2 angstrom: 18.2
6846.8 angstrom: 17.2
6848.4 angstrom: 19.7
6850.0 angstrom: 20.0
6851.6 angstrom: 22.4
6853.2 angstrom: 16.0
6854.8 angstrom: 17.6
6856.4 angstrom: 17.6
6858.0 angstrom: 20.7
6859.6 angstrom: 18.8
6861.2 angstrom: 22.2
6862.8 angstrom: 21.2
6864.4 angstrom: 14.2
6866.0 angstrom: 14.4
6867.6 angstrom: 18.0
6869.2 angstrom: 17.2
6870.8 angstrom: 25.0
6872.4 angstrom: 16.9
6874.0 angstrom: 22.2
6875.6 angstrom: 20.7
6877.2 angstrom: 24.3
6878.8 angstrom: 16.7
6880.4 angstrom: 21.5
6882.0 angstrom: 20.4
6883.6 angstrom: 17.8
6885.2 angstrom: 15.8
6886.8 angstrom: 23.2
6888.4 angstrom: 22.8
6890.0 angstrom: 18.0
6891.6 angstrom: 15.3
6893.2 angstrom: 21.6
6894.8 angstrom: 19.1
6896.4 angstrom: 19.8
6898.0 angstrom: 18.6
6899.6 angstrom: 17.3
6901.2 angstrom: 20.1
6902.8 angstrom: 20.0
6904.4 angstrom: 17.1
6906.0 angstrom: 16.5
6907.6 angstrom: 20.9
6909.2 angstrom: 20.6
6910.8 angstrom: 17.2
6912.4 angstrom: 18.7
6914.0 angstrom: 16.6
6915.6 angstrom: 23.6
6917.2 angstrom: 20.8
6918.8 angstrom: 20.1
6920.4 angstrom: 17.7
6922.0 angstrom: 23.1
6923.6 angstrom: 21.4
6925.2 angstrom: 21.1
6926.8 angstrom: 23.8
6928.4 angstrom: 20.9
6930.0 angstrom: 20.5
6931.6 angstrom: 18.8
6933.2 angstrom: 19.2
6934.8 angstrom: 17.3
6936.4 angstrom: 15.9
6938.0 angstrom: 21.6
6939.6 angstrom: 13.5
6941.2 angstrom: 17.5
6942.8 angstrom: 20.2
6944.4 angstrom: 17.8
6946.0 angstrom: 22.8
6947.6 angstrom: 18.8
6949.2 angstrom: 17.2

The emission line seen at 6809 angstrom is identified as [O III]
